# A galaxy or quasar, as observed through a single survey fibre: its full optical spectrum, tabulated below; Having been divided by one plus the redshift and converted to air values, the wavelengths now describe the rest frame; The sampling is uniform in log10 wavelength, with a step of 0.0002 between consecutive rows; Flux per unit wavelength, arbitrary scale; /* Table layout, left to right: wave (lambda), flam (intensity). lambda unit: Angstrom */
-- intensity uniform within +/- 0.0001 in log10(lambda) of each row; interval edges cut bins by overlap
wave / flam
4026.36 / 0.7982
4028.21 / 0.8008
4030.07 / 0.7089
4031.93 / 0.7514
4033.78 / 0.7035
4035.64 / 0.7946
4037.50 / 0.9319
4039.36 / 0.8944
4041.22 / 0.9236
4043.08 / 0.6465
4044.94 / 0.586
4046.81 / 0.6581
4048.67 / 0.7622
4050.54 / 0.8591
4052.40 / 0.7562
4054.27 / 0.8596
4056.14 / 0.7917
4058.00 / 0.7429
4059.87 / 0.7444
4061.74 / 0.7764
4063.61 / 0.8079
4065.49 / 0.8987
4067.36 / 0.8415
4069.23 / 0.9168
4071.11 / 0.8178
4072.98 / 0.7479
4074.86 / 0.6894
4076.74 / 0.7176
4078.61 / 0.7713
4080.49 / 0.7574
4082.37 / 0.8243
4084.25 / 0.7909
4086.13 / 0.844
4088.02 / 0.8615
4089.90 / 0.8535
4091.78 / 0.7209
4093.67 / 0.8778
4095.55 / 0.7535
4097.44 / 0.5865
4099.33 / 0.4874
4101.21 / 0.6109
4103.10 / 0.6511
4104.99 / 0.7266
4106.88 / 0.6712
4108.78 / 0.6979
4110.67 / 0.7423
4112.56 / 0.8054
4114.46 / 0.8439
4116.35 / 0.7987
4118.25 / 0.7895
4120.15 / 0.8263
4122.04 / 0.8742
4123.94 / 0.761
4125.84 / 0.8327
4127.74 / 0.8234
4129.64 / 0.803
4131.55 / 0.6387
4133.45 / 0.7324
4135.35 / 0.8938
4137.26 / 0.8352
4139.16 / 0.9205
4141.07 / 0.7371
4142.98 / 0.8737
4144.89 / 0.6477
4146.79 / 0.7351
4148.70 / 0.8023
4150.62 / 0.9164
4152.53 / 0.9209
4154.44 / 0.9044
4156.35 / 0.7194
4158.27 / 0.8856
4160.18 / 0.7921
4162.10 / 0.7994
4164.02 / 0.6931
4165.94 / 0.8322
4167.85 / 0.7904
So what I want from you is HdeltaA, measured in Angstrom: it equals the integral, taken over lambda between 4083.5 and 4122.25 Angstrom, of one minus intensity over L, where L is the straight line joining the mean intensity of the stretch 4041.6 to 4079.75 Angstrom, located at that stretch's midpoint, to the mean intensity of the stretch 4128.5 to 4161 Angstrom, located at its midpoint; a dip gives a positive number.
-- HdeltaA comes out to 2.0 Angstrom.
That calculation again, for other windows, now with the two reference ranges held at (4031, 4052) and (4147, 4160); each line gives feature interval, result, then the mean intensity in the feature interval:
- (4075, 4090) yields 0.13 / 0.794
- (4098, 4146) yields 3.90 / 0.76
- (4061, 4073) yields -0.71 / 0.837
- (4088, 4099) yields 0.75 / 0.752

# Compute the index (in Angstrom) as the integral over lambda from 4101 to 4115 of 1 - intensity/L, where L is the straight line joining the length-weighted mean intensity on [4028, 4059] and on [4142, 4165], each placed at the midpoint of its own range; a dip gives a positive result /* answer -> 1.3 Angstrom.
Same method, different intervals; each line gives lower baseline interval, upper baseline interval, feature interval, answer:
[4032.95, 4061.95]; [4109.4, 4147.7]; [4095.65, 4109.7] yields 2.65 Angstrom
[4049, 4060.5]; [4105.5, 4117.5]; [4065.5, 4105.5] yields 0.85 Angstrom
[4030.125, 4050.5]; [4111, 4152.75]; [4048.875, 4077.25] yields -0.79 Angstrom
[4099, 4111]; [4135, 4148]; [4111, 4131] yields -2.46 Angstrom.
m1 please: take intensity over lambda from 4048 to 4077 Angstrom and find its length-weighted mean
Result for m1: 0.798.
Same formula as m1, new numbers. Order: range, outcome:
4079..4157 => 0.778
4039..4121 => 0.766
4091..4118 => 0.714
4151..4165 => 0.82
